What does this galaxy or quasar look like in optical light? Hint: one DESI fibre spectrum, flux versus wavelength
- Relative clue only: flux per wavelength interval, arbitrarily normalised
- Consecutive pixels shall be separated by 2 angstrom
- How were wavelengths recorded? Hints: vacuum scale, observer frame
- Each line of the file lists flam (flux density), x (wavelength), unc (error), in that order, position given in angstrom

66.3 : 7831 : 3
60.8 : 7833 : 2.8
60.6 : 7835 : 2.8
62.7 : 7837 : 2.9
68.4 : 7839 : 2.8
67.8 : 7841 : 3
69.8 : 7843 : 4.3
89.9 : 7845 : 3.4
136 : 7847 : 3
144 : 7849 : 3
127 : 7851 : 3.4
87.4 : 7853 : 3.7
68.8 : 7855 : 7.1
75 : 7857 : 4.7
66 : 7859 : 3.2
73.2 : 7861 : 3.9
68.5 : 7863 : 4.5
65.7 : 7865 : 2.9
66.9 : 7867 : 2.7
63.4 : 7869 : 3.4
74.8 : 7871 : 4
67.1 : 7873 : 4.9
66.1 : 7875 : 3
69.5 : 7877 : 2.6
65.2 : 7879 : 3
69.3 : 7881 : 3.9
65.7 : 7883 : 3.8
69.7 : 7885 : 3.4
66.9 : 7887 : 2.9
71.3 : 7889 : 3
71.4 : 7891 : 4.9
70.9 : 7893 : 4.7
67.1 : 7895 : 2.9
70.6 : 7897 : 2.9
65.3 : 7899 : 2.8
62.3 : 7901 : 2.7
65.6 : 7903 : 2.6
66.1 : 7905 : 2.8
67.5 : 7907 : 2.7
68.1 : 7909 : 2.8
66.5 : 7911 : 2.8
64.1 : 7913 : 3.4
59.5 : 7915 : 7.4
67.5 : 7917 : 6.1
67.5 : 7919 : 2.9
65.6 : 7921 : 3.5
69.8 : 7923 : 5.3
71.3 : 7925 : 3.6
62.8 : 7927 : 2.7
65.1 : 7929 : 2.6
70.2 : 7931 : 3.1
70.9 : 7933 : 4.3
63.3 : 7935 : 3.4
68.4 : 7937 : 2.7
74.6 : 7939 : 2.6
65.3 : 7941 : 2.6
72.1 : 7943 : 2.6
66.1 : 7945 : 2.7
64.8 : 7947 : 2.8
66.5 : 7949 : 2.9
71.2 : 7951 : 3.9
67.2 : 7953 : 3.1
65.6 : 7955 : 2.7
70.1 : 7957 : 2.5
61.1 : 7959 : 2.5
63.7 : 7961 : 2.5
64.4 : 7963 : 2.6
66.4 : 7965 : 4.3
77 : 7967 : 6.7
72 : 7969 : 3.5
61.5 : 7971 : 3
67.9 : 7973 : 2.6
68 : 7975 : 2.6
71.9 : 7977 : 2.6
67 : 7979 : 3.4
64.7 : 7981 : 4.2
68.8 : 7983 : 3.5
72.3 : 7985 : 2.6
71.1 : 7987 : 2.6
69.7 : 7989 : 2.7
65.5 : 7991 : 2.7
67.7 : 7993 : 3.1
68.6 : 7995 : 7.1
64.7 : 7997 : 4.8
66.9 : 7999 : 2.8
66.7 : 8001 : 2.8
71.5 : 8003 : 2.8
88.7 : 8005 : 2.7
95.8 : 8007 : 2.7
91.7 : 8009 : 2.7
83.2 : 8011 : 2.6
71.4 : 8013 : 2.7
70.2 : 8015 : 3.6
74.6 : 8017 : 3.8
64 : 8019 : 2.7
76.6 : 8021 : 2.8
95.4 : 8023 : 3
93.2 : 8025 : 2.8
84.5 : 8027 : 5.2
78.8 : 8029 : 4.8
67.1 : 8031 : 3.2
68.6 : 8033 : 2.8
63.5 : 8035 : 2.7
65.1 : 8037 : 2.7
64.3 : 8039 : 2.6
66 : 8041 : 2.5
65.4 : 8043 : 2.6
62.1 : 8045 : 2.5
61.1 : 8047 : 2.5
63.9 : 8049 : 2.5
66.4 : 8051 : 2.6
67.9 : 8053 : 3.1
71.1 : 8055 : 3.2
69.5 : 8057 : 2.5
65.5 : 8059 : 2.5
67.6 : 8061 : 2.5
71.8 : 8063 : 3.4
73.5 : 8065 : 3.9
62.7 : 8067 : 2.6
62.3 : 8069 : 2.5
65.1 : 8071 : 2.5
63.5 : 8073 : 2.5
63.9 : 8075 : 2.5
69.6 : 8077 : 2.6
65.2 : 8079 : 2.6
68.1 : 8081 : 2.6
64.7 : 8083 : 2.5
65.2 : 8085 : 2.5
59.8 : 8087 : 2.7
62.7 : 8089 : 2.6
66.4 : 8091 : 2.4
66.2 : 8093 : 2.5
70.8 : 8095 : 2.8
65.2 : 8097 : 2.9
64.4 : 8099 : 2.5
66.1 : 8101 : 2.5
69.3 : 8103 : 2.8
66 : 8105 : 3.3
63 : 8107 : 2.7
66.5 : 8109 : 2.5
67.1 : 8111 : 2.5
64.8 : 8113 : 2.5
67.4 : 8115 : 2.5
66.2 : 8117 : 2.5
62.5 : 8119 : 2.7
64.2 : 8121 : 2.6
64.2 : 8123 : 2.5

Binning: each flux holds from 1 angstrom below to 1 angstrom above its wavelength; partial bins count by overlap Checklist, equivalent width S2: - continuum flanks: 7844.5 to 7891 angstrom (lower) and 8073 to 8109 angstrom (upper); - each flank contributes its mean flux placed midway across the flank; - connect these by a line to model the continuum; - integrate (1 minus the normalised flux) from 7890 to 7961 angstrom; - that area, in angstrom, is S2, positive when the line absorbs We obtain 7.7 angstrom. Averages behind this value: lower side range 78.7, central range 67.2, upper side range 65.6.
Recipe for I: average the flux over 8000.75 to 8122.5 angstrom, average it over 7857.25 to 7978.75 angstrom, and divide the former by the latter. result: 1.03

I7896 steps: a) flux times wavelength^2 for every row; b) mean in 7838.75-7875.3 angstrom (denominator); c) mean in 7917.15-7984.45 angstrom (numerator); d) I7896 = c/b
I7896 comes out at 0.85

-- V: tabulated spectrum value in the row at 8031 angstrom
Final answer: 67.1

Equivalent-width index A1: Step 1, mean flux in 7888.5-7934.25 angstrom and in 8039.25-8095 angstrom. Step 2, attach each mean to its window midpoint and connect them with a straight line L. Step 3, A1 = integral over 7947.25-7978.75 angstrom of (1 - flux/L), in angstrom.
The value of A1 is -0.37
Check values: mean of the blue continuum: 67.2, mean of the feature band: 67.6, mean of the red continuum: 65.9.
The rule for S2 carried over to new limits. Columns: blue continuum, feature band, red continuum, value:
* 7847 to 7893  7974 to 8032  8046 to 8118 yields -3.7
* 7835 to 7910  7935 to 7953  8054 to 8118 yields 0.9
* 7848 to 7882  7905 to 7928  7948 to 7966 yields 1.6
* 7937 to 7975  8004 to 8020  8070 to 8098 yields -3.2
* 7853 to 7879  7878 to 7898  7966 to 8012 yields 0.3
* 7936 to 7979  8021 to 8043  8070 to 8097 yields -2.6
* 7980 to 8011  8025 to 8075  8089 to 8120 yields 1.3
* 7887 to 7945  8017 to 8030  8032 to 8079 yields -3.0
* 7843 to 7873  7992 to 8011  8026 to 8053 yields -1.4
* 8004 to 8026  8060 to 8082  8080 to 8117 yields 1.4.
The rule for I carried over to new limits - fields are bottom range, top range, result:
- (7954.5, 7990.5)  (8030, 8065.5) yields 0.98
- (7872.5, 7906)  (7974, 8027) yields 1.10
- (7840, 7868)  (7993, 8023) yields 0.88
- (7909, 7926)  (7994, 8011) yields 1.16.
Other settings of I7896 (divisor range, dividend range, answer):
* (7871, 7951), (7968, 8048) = 1.09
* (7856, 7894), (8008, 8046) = 1.12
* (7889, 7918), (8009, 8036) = 1.19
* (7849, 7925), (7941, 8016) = 1.02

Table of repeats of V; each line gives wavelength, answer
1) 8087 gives 59.8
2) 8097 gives 65.2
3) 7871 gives 74.8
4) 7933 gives 70.9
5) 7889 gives 71.3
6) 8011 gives 83.2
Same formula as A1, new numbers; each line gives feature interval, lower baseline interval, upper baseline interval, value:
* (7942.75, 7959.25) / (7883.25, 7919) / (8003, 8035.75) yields 1.12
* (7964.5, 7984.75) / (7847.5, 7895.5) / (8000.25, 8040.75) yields 2.02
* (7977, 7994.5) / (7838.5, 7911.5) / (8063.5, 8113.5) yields 0.39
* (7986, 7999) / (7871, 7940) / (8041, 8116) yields -0.20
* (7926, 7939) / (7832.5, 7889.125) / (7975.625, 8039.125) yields 1.32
